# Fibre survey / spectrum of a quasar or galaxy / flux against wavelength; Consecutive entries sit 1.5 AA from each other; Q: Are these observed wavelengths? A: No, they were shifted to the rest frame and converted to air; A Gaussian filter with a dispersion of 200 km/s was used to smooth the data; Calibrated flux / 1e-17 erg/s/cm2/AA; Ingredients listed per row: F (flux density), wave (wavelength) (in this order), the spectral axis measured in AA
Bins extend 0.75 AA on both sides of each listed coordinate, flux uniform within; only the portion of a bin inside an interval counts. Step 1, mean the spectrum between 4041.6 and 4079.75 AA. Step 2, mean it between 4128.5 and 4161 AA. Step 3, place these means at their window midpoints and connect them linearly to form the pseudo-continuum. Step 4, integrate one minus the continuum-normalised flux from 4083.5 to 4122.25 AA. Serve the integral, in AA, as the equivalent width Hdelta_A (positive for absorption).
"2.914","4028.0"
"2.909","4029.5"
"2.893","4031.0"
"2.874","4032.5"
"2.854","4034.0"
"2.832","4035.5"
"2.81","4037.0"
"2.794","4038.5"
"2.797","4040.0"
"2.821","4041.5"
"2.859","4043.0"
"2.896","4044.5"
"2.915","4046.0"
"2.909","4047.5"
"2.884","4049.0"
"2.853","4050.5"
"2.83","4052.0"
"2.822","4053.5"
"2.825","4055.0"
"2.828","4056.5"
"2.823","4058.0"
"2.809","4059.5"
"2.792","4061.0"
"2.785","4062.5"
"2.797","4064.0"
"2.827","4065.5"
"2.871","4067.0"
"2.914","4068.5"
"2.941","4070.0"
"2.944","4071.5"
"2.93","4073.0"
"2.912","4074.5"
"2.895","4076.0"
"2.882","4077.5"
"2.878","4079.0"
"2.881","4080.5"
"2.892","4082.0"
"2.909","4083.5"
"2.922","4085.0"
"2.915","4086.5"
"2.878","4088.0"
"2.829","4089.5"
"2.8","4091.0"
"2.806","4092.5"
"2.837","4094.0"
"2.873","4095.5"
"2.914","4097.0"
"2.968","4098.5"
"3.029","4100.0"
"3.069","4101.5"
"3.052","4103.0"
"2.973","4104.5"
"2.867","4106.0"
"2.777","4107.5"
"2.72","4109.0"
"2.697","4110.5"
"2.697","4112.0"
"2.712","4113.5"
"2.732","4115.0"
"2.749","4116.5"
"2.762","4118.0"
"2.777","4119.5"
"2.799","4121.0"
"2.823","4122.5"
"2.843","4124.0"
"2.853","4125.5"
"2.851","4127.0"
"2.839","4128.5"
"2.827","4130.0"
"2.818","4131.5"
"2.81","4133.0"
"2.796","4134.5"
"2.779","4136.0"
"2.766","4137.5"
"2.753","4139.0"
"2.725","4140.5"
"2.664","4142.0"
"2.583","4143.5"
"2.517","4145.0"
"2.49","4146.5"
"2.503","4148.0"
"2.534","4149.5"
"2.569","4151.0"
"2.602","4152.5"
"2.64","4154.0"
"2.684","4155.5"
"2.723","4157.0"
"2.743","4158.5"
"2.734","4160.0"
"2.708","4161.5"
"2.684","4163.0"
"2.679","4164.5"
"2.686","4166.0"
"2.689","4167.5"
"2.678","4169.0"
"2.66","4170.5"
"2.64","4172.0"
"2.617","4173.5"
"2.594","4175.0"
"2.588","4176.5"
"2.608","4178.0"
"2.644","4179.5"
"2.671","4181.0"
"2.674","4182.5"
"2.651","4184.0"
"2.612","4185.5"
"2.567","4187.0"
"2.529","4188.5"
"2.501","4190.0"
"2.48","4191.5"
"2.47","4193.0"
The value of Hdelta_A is -1.0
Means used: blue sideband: 2.86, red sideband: 2.68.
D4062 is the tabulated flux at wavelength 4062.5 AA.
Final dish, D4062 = 2.785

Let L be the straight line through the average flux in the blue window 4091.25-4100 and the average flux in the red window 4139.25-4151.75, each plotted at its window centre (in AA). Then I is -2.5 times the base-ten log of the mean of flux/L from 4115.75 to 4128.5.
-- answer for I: -0.03 mag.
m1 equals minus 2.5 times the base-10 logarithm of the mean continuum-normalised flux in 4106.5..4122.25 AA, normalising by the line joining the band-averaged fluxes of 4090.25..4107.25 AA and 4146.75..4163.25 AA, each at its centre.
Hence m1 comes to 0.04 mag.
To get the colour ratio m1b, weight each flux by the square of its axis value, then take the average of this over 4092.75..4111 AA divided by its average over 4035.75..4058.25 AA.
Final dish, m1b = 1.05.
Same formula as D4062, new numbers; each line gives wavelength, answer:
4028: 2.914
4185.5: 2.612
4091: 2.8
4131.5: 2.818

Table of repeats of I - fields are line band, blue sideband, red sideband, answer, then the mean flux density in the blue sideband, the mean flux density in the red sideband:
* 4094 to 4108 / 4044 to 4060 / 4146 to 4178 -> -0.07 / 2.85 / 2.64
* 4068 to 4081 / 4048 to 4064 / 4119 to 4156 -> -0.04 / 2.83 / 2.71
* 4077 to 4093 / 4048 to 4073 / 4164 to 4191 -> -0.03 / 2.85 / 2.63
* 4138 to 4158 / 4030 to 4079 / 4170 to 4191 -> 0.02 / 2.86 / 2.61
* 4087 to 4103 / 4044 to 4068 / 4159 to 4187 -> -0.05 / 2.84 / 2.65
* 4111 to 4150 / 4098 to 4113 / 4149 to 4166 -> 0.02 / 2.88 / 2.67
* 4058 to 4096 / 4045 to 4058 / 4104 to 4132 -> -0.01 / 2.86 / 2.79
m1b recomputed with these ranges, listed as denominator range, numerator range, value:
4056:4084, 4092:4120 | 1.01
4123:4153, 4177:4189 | 0.99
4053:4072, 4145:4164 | 0.97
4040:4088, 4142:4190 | 0.96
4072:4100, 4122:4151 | 0.96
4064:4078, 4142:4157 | 0.93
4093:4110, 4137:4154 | 0.92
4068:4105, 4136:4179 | 0.94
